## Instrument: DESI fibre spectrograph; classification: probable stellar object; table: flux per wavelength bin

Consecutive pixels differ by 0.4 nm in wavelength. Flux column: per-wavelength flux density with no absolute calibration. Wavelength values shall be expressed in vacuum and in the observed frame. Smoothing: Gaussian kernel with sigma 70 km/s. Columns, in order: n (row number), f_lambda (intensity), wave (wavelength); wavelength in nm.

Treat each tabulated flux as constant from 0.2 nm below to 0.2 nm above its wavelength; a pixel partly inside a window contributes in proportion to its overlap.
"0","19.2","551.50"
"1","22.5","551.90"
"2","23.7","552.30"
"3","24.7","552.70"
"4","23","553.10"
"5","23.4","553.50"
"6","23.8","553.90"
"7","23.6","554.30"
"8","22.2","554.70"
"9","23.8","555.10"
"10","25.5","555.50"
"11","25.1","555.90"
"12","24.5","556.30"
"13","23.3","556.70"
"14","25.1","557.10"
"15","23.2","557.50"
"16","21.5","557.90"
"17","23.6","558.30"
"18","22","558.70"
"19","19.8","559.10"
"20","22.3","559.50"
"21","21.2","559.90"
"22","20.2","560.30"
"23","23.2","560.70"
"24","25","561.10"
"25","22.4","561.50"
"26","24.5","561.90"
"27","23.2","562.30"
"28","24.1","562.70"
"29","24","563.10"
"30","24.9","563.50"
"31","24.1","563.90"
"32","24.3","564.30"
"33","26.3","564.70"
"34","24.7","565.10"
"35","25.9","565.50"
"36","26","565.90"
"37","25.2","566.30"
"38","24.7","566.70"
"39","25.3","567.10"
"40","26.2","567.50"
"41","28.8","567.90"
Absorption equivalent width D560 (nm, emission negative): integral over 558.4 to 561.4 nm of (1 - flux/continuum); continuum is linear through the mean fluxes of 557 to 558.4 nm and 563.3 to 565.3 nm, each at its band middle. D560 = 0.219 nm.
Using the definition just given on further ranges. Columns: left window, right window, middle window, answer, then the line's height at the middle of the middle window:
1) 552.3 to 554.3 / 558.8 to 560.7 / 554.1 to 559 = -0.24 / 22.4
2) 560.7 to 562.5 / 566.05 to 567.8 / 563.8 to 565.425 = -0.01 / 24.8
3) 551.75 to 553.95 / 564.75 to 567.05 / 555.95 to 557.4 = -0.01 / 24.1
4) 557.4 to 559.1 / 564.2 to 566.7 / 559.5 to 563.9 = 0.09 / 23.7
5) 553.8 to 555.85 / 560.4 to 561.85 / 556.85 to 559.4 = 0.12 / 23.6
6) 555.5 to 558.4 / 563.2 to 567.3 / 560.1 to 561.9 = 0.12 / 24.5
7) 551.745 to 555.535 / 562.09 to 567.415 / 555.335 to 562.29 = 0.31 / 24.2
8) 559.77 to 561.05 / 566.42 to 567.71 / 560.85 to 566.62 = -0.23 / 23.7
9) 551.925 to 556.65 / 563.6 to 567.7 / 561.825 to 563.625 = 0.06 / 24.9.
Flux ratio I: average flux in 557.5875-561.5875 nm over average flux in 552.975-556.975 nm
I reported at 0.9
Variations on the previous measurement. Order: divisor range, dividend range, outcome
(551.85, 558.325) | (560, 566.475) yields 1.02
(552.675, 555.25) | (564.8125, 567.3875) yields 1.08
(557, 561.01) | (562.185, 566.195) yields 1.12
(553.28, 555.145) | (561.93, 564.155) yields 1.03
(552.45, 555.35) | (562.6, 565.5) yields 1.05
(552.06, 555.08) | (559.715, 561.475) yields 0.95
